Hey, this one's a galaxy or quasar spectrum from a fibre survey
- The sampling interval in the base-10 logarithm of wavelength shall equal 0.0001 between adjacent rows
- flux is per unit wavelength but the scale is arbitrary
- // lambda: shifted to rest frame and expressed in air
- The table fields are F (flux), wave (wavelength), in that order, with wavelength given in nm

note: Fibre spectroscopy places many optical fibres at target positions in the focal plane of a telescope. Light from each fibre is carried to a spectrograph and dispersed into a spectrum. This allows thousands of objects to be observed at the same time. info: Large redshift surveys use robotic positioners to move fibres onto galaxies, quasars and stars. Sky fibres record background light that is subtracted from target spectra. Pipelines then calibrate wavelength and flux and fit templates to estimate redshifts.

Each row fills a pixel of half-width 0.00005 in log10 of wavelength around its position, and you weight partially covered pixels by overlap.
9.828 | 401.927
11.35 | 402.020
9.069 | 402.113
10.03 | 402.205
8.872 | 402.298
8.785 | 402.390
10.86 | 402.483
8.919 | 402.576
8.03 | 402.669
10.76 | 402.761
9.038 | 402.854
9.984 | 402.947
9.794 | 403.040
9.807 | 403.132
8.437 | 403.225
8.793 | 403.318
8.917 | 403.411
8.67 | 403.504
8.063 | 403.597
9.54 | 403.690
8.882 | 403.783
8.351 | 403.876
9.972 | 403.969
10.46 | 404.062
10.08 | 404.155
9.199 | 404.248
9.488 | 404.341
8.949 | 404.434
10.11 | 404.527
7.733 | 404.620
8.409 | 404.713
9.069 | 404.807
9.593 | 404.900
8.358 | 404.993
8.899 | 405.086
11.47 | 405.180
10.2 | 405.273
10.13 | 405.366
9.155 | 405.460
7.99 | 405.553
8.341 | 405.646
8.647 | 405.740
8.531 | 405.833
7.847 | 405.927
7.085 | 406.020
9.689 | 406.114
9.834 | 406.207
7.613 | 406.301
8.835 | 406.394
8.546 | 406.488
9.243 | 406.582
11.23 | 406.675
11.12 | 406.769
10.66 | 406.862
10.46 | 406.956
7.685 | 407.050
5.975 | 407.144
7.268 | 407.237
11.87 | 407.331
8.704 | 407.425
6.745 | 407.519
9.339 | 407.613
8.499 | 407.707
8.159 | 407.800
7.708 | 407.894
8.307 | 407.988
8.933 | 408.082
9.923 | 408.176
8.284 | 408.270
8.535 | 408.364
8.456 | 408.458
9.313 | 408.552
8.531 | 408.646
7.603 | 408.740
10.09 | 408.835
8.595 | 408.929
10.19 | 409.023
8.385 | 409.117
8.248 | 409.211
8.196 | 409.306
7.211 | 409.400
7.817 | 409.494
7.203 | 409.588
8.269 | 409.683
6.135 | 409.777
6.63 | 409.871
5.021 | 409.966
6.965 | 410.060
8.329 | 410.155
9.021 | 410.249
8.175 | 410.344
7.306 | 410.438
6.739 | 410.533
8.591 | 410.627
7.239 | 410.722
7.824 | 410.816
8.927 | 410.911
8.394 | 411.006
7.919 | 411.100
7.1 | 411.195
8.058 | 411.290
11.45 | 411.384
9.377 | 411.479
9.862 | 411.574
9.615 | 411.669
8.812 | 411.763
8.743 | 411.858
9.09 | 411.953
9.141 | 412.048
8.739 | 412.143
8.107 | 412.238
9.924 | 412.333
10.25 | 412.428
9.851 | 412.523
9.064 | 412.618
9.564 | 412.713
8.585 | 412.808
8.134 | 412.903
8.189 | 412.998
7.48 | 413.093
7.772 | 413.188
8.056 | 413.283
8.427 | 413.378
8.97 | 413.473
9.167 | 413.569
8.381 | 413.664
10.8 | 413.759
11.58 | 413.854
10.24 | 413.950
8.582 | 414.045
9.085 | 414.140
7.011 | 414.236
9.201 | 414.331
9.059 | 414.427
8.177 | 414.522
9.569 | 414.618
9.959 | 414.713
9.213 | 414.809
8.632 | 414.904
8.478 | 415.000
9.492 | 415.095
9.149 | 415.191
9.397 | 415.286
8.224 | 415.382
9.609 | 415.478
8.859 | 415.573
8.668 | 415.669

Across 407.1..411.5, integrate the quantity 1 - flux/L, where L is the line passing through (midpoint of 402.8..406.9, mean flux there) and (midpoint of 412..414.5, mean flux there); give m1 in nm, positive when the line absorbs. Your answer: 0.43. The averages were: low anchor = 9.2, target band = 8.2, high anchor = 8.97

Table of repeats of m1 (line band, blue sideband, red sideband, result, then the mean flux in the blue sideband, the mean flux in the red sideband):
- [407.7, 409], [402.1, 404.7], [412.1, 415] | 0.07 nm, 9.27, 8.98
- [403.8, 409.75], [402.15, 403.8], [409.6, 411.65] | -0.18 nm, 9.24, 7.98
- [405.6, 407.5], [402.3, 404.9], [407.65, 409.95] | -0.06 nm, 9.23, 8.26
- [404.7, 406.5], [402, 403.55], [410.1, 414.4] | 0.05 nm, 9.38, 8.77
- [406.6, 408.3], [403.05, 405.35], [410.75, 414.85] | 0.04 nm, 9.25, 8.96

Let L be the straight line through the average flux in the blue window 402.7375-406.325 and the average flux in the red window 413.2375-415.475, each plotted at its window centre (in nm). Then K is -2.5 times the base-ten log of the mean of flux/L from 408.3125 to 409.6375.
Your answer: 0.08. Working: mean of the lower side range 9.12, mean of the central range 8.45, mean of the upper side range 9.09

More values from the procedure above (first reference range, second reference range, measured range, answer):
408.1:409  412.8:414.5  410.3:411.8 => 0.05 mag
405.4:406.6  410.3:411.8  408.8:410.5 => 0.09 mag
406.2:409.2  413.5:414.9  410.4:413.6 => 0.06 mag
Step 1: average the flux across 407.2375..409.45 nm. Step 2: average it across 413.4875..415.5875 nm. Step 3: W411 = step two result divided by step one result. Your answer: 1.1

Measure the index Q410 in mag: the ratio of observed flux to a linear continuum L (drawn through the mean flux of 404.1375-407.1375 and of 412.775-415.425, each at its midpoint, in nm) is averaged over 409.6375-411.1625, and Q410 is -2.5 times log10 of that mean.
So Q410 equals 0.19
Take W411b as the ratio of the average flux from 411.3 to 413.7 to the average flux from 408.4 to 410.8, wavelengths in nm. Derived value 1.13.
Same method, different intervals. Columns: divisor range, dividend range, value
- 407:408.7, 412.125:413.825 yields 1.05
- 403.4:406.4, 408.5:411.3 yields 0.88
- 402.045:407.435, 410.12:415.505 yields 0.96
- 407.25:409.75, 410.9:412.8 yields 1.06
